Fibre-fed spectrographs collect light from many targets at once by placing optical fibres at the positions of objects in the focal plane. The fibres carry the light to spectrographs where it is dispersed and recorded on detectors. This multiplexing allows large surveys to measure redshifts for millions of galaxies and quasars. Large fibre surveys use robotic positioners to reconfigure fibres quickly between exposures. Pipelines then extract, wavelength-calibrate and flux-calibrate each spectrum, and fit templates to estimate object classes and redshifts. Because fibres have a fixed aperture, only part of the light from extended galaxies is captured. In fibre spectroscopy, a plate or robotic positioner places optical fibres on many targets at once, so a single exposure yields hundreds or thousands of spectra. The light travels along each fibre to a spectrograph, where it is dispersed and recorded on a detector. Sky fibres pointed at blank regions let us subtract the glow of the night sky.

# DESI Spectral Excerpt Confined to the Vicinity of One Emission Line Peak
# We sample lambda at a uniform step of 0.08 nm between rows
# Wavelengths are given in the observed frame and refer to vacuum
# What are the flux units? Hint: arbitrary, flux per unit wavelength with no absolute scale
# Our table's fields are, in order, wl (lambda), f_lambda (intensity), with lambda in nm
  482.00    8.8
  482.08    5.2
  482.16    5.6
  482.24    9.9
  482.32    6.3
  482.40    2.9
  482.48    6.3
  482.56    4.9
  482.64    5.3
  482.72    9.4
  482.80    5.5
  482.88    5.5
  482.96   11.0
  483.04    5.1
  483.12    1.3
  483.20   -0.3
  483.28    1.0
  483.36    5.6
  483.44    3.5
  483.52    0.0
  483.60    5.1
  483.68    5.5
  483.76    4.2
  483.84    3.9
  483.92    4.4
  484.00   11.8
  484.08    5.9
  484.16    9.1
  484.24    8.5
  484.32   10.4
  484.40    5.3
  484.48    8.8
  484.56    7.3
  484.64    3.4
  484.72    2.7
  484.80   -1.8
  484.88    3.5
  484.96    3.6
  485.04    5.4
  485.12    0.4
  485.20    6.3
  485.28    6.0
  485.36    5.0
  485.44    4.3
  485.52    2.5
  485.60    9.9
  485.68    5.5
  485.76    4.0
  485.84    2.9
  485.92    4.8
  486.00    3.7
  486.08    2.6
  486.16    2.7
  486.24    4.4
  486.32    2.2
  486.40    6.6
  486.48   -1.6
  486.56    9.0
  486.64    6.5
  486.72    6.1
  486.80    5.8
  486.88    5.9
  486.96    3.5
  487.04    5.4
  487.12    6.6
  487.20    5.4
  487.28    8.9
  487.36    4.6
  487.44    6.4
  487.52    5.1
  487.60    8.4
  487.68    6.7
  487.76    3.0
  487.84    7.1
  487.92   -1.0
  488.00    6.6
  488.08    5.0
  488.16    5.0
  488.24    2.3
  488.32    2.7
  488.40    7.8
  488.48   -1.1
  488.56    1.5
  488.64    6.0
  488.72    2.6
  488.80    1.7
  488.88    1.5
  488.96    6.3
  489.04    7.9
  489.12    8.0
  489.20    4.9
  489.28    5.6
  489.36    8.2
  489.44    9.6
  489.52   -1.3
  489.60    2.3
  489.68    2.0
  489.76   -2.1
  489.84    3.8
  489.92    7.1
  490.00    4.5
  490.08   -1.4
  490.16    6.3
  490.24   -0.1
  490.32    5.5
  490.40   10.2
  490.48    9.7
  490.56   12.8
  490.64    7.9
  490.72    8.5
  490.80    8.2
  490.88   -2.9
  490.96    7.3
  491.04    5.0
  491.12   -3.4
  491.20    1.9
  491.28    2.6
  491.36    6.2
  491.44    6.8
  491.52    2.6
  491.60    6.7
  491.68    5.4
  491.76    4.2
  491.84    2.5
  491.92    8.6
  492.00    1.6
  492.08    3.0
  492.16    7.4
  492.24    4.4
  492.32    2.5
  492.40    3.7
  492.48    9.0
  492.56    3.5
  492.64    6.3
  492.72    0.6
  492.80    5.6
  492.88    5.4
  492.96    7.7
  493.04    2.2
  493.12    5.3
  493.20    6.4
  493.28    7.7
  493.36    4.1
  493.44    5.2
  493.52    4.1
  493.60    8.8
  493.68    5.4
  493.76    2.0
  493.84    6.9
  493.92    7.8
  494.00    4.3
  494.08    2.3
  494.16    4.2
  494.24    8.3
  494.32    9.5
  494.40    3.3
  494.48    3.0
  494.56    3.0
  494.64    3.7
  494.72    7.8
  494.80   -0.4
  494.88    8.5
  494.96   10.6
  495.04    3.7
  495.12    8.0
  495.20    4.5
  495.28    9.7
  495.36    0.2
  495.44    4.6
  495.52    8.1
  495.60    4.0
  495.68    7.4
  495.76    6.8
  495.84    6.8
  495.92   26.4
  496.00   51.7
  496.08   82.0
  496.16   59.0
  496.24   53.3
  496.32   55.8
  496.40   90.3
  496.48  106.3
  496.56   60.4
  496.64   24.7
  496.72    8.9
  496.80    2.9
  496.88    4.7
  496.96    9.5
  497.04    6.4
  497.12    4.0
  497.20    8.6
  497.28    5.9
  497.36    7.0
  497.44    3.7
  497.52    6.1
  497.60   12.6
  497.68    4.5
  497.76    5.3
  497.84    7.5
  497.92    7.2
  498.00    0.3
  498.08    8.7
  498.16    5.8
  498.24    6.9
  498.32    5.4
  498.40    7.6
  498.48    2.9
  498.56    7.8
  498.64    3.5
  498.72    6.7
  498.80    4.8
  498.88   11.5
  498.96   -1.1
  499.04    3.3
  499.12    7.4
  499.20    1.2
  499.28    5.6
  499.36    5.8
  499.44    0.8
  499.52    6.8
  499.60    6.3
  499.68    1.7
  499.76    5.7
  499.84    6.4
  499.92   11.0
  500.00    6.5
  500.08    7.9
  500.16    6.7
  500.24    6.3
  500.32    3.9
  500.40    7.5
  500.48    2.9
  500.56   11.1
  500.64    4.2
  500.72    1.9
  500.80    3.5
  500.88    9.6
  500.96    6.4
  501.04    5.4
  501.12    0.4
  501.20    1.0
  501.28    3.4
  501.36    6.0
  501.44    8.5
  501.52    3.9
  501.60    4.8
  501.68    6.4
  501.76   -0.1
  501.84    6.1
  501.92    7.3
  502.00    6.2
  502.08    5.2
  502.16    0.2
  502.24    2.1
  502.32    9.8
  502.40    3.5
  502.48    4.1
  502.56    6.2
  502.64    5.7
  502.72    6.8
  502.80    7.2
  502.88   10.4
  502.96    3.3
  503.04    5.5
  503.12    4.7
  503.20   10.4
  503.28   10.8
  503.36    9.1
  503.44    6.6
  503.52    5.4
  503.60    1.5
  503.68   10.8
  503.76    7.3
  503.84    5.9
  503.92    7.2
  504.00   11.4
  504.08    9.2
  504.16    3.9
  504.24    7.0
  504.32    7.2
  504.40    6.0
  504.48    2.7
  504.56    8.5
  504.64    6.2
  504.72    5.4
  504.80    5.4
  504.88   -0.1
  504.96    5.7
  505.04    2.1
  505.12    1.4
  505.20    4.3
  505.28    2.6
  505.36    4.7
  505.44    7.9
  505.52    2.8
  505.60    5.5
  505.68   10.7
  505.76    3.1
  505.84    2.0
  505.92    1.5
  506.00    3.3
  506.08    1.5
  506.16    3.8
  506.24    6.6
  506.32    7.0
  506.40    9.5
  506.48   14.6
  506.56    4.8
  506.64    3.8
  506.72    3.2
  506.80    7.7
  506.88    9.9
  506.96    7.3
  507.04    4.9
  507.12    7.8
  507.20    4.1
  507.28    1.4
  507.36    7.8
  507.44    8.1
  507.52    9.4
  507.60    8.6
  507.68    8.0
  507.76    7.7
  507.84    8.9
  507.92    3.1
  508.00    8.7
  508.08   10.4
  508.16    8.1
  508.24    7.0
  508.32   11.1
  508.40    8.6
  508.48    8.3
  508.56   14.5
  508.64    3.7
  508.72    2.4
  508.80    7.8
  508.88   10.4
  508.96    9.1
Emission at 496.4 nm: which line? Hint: [O II] 3727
